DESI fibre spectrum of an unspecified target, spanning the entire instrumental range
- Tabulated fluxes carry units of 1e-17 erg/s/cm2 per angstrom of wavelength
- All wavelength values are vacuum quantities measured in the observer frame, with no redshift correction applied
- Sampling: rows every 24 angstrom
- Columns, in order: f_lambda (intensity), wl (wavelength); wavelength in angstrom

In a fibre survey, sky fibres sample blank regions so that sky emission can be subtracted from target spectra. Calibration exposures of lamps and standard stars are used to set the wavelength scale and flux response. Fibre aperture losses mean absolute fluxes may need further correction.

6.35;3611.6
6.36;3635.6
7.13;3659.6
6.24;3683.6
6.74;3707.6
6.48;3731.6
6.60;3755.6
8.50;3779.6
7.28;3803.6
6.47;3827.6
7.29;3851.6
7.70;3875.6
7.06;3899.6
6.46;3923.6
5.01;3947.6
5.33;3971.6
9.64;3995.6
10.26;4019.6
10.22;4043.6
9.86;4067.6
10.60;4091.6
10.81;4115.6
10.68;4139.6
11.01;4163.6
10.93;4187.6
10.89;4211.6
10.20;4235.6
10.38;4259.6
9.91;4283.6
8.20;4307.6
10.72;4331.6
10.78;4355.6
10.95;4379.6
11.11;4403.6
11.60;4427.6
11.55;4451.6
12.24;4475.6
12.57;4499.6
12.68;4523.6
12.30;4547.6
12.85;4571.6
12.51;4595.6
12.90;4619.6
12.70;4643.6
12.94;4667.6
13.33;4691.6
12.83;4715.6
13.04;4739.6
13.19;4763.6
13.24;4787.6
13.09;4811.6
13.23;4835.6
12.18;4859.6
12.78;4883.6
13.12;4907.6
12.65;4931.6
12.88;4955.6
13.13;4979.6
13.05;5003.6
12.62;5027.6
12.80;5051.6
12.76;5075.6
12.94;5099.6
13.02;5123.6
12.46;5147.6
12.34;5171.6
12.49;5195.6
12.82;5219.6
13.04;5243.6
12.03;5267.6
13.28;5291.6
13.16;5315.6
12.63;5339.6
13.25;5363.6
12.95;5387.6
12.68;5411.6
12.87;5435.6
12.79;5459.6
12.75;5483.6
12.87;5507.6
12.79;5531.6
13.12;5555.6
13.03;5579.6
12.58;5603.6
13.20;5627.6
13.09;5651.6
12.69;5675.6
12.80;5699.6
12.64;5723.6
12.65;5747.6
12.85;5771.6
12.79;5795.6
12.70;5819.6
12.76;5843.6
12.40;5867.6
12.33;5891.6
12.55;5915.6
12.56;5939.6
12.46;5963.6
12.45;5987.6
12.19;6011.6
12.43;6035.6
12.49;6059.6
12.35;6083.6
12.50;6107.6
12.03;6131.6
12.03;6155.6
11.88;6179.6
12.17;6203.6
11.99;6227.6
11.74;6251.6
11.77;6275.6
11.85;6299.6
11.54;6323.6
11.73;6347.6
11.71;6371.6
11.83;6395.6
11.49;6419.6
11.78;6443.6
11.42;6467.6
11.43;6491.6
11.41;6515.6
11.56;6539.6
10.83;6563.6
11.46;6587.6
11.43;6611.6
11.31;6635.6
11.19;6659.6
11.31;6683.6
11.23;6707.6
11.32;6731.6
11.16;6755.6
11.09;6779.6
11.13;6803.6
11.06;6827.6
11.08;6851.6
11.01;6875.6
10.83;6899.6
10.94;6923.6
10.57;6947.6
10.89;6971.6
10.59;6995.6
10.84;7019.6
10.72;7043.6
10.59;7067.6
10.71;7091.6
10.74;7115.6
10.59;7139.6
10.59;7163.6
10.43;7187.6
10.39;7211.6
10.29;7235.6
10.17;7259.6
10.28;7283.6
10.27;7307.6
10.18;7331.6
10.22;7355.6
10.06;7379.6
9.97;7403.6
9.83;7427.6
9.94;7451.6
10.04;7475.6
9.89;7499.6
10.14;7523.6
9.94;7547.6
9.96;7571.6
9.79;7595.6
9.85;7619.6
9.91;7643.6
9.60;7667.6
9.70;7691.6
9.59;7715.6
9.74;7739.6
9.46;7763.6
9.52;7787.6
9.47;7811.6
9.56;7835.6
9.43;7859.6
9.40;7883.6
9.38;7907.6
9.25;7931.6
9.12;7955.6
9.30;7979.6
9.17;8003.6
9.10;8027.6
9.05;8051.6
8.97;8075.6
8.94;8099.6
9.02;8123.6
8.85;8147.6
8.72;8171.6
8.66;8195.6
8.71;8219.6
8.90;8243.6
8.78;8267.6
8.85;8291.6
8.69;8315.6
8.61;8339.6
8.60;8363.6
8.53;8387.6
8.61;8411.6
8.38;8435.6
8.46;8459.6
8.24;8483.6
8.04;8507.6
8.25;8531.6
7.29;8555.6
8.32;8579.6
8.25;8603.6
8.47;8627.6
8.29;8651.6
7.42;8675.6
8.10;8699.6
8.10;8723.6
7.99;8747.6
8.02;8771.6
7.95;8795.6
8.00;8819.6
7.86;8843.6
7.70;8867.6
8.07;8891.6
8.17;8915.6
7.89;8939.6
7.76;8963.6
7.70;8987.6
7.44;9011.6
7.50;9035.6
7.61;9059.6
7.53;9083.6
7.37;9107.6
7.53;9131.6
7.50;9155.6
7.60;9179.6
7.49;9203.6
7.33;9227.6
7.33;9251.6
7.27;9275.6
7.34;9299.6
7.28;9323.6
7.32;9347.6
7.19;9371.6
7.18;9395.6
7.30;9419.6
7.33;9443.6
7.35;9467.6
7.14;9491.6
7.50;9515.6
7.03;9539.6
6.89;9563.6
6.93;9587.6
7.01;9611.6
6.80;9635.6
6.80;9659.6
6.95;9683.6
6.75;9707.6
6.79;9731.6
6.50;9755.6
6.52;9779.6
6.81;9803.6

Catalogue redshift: 0.001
